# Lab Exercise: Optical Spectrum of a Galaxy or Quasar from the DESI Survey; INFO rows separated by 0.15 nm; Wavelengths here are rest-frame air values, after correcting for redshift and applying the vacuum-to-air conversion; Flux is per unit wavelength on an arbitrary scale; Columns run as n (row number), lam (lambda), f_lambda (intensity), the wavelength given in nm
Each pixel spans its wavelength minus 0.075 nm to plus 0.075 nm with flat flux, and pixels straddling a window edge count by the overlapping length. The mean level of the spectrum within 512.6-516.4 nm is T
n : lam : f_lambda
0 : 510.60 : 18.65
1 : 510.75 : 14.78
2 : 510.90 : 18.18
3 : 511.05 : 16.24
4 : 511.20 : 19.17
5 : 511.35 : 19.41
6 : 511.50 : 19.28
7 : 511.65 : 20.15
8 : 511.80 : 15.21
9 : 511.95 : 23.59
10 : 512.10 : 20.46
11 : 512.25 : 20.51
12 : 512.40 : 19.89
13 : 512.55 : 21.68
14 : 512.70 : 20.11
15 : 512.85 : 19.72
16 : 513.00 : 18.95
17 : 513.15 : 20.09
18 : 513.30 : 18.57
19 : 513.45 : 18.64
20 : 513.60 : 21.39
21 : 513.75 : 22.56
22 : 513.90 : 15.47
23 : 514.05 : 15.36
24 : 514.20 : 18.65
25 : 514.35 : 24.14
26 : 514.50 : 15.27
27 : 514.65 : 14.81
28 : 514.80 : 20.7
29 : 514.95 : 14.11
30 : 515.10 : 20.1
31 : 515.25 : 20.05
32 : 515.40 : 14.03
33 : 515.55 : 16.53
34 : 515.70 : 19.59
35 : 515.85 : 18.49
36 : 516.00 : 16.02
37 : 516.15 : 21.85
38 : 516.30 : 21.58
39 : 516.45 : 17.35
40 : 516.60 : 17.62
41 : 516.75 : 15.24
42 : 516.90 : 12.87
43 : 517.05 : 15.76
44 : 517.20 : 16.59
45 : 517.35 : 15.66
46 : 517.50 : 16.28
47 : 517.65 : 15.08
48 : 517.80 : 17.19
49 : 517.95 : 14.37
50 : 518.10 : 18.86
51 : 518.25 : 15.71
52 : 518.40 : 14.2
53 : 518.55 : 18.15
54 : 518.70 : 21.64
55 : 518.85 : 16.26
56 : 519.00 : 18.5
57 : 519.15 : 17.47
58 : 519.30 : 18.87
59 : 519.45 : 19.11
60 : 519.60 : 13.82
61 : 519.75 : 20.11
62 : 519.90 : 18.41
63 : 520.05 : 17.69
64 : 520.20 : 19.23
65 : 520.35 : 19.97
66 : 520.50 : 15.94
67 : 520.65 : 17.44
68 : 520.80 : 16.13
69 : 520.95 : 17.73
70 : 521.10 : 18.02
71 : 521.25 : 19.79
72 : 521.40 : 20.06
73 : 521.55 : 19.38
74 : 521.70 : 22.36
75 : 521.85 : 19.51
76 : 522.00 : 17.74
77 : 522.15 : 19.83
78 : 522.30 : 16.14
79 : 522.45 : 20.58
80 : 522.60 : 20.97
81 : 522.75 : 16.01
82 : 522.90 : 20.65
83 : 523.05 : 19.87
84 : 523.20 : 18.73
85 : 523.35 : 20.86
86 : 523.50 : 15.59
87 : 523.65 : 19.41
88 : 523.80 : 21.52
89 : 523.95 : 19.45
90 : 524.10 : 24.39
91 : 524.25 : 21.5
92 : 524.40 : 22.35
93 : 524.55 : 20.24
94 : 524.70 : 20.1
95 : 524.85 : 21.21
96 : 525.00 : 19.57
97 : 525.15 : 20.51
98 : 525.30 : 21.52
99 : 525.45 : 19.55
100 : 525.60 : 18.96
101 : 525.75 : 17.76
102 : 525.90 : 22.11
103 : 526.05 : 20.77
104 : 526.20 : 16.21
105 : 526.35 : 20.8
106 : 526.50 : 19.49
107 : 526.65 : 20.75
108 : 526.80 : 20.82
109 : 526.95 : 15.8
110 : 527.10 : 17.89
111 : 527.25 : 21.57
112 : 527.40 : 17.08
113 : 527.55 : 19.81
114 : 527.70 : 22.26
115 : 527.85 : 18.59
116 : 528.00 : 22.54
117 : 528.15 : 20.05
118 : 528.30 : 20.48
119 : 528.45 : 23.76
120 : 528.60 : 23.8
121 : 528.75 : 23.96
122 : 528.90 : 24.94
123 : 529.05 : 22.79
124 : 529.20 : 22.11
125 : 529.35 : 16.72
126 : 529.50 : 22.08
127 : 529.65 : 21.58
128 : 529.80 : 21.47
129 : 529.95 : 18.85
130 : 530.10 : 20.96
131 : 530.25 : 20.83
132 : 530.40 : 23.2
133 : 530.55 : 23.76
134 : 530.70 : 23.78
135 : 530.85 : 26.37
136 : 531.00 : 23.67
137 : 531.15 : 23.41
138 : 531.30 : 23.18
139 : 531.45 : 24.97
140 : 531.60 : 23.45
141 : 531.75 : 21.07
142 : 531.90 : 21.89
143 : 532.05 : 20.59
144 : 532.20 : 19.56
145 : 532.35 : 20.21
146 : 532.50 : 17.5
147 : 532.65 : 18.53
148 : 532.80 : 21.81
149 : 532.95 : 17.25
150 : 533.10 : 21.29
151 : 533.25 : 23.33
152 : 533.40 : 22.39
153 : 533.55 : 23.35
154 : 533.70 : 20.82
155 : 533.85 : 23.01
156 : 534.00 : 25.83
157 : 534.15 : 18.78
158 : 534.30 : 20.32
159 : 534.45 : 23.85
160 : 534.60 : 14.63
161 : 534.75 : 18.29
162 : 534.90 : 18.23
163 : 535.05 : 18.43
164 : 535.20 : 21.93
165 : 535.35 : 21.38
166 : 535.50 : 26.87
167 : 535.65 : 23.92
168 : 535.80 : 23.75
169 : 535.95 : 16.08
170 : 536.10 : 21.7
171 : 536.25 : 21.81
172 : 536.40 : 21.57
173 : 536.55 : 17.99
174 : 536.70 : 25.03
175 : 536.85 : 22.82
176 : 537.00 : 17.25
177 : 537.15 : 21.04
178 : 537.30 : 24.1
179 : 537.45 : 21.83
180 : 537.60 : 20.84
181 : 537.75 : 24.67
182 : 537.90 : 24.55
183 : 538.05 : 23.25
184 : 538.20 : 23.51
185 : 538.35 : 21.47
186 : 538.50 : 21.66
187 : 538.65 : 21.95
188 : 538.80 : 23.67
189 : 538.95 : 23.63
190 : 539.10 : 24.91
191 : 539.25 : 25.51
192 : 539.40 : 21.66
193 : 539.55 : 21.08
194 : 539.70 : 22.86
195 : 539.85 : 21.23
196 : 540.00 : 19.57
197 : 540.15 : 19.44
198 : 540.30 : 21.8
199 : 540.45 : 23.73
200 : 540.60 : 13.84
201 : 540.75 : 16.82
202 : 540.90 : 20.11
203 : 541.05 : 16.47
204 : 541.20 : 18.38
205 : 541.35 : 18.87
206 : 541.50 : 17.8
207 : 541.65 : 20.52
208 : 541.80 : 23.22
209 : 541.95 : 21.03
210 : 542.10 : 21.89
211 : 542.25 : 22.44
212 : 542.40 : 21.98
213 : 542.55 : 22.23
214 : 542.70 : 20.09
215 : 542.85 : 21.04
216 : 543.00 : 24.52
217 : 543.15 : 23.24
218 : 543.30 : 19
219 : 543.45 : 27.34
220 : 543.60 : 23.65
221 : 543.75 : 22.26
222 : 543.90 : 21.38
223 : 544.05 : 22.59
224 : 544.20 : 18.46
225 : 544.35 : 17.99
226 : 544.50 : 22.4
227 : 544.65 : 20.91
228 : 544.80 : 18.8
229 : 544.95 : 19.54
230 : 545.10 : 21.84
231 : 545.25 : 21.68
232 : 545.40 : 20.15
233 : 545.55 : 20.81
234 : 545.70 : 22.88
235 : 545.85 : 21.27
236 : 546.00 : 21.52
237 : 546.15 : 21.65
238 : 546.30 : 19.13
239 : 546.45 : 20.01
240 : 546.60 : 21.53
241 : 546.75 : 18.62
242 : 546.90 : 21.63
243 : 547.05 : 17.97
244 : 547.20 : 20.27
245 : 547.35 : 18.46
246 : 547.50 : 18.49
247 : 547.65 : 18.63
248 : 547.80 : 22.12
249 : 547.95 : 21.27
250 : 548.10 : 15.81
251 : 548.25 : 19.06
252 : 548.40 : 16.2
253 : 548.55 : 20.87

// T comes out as 18.7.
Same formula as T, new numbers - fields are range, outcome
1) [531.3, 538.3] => 21.4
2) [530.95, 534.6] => 21.5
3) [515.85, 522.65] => 17.8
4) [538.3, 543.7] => 21.4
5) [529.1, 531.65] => 22.4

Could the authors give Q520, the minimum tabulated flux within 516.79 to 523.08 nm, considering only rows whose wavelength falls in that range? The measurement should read 12.87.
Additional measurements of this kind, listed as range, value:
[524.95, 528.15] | 15.8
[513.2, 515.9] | 14.03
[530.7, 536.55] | 14.63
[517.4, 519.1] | 14.2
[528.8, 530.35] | 16.72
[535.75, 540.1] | 16.08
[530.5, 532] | 21.07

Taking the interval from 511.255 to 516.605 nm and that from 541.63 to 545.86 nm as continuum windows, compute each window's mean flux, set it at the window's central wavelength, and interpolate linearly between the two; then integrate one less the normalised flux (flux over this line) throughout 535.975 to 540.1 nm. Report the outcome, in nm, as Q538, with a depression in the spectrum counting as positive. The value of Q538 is -0.21 nm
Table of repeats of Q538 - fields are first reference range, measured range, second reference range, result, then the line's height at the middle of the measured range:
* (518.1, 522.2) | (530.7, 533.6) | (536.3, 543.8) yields -0.22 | 20.3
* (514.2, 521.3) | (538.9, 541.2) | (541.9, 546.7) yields 0.00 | 20.8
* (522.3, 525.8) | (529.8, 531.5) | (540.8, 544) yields -0.20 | 20.5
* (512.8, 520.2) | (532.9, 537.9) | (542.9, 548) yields -0.40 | 19.8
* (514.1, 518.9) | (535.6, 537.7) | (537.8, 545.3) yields -0.09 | 20.6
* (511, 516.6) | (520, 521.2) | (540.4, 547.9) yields 0.09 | 19.3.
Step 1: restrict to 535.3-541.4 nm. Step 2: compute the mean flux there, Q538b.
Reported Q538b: 21.5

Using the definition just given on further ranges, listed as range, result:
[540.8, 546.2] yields 21.1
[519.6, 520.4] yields 18.6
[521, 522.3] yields 19.4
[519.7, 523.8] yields 18.9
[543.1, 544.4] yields 21.8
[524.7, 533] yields 21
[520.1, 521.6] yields 18.3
